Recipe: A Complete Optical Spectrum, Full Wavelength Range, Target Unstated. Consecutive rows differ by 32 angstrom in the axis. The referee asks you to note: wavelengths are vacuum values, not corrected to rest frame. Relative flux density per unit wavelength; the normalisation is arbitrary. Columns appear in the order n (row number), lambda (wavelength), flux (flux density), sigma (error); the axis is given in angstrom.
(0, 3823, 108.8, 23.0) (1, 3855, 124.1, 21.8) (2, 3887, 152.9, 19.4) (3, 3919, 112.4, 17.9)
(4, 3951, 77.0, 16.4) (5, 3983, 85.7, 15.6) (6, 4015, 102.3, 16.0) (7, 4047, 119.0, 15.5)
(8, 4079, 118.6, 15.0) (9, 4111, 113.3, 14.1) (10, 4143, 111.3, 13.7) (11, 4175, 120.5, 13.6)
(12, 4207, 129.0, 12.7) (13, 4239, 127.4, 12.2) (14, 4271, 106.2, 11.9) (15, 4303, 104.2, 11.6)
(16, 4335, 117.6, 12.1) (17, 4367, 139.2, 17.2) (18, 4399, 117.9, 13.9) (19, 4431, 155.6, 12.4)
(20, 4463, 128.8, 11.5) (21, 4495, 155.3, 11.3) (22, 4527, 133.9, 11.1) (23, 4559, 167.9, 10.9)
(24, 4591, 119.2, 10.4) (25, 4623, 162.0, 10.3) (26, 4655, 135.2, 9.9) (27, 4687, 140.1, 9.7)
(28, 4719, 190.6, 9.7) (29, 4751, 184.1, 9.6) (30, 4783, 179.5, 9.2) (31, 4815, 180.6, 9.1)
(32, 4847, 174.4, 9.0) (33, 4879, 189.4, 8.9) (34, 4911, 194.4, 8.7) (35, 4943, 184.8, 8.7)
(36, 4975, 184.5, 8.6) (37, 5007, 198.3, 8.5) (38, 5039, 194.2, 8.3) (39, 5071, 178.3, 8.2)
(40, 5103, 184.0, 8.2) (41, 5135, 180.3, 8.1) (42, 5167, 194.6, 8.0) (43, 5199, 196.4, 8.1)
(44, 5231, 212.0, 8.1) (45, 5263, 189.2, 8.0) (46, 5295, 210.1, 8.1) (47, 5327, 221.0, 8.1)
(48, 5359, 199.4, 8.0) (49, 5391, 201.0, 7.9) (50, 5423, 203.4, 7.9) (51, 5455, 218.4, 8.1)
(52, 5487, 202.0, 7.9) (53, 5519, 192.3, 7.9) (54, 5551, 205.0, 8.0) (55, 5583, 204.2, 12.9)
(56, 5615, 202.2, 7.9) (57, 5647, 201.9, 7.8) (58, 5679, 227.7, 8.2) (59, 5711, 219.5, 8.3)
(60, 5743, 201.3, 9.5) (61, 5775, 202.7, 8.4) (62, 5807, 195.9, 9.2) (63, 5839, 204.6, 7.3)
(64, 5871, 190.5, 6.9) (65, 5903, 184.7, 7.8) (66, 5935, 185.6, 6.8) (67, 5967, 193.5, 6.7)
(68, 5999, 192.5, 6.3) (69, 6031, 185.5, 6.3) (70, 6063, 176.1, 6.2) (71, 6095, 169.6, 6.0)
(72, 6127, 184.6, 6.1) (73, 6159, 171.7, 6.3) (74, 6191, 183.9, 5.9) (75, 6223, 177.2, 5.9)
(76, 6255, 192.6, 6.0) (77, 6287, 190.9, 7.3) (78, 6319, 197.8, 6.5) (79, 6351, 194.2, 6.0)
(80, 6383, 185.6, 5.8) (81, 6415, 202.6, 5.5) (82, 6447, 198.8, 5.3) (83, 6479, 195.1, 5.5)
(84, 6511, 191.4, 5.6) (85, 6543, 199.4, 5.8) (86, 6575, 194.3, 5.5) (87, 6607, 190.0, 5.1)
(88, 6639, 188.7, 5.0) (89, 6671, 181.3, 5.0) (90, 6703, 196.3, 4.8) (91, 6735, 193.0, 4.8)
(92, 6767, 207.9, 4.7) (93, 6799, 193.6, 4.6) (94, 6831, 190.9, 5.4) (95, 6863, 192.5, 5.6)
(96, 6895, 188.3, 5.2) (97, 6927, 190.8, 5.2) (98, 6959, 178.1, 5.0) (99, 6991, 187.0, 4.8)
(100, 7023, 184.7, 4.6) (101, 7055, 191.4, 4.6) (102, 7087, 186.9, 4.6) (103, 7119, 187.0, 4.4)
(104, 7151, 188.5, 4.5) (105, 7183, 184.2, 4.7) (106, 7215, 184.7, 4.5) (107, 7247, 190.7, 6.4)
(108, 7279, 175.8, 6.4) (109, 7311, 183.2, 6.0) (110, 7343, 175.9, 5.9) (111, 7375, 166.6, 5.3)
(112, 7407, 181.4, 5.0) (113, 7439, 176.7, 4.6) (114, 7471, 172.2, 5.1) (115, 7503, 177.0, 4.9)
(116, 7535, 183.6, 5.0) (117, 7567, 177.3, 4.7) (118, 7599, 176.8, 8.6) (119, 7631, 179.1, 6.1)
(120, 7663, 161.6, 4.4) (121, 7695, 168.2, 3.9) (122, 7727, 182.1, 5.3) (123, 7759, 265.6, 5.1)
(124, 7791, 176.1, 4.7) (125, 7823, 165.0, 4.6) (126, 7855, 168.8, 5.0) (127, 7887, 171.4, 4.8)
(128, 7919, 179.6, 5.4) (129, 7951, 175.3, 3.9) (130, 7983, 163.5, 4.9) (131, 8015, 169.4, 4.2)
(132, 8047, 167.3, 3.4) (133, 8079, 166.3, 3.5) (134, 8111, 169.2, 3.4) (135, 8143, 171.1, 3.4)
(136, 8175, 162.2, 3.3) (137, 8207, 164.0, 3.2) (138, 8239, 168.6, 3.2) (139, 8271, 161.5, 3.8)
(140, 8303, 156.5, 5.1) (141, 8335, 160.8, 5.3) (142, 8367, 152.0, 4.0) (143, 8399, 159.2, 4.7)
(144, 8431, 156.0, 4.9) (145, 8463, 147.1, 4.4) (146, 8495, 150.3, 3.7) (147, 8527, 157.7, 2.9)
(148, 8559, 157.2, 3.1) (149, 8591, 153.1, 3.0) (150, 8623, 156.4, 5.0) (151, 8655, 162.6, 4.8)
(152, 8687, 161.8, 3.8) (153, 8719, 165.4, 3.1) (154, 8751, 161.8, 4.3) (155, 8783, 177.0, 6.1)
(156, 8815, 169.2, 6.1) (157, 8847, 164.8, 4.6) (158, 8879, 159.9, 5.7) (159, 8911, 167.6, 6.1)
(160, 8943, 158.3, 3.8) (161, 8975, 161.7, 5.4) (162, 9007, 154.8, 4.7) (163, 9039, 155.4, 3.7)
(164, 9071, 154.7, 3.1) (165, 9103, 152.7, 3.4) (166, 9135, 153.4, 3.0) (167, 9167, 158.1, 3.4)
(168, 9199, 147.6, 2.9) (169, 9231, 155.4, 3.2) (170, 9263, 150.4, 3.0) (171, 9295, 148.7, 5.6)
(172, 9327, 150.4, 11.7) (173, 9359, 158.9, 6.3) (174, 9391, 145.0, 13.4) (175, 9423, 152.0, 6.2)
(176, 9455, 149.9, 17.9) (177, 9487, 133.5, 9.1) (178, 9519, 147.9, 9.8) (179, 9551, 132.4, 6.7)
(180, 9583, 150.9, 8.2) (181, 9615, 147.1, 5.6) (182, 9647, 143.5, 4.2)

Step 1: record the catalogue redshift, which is 0.18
